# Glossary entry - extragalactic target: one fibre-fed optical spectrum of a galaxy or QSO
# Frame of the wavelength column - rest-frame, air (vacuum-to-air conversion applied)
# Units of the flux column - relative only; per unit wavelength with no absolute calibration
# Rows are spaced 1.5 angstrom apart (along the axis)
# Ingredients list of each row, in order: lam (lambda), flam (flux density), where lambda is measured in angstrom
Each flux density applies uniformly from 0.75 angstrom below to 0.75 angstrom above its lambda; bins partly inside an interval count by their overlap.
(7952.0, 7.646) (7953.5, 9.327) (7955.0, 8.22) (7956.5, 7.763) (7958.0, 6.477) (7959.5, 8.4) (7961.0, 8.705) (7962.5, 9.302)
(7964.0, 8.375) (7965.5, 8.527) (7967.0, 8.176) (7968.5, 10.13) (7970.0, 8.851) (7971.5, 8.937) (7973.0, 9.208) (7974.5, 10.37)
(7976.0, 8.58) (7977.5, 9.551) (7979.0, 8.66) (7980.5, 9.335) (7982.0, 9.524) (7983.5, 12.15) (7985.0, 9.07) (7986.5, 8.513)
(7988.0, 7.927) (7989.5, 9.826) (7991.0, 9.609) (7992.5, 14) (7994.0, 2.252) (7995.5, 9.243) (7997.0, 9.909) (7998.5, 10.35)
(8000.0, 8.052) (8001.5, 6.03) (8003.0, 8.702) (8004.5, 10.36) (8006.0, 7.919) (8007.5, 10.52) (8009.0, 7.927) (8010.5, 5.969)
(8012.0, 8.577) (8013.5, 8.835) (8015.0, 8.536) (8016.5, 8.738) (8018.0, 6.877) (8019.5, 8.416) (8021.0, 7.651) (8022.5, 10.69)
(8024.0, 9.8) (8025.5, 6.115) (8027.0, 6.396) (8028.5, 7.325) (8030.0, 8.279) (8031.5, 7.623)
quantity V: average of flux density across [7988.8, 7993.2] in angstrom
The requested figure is 11.1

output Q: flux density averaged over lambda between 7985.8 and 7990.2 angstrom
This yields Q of 8.75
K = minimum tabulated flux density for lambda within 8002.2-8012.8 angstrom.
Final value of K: 5.969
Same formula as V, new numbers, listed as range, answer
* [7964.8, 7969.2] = 8.94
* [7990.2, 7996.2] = 8.78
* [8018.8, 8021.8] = 8.07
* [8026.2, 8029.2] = 6.84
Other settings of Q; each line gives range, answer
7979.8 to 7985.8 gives 10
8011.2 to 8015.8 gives 8.62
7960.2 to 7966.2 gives 8.73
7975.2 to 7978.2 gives 9.08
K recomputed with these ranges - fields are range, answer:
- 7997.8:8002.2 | 6.03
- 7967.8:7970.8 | 8.851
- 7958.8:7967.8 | 8.176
